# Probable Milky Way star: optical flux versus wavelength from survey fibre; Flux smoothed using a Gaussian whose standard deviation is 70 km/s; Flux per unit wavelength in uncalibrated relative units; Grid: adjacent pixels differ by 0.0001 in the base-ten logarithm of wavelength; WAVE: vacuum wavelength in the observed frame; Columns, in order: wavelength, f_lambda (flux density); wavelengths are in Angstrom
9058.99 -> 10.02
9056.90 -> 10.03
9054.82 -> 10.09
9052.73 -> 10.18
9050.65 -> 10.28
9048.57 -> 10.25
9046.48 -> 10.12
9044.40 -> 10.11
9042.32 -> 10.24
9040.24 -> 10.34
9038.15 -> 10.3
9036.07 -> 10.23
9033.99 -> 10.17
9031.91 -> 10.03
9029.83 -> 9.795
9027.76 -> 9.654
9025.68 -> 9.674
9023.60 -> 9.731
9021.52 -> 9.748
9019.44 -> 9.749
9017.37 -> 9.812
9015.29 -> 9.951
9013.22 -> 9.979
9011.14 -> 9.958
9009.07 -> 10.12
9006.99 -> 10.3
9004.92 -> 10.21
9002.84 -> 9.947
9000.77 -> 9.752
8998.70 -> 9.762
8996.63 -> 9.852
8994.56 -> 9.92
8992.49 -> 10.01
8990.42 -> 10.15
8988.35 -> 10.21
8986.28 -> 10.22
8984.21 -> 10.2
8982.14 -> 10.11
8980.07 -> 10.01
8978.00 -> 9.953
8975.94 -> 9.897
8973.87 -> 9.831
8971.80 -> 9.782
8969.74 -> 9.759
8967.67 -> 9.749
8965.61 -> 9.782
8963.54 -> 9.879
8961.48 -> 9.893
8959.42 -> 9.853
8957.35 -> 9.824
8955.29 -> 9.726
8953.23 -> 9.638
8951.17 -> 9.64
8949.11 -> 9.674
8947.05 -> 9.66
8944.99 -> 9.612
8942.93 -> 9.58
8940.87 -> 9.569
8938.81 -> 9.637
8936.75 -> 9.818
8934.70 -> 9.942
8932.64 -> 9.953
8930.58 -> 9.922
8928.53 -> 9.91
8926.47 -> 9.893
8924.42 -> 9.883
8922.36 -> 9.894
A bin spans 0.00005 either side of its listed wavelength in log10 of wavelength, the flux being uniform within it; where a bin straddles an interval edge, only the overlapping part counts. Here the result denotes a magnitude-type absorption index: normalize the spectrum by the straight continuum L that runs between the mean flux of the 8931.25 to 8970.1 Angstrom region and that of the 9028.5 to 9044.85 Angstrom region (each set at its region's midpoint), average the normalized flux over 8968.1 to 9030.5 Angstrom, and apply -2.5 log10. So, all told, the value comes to 0.00 mag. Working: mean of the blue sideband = 9.75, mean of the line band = 9.93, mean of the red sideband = 10.1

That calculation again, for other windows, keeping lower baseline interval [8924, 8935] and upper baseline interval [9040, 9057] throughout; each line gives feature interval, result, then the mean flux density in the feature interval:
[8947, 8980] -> 0.02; 9.79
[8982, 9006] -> 0.00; 10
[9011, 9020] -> 0.02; 9.89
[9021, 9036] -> 0.03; 9.86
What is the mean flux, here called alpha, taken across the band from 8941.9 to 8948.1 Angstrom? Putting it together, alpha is 9.62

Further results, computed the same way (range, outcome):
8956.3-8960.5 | 9.83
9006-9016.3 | 10.1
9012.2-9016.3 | 9.98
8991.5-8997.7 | 9.93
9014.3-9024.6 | 9.8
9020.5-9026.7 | 9.71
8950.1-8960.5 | 9.74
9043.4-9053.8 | 10.2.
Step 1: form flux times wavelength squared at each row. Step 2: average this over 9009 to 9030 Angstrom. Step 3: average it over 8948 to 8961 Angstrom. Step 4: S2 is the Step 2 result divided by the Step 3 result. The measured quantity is 1.02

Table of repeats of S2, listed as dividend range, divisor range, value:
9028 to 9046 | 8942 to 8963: 1.06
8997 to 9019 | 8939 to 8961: 1.04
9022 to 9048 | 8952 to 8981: 1.04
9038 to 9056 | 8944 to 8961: 1.07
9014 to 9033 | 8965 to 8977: 1.01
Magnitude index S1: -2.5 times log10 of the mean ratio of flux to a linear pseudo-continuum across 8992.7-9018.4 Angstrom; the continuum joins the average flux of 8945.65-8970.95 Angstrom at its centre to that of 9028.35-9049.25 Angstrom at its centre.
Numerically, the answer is 0.00 mag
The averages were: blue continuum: 9.76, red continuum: 10.1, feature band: 9.97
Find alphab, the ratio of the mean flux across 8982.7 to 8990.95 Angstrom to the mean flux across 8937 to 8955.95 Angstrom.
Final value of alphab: 1.06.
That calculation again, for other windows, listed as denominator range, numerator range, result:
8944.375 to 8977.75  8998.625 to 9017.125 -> 1.02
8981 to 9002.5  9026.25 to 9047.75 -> 1.01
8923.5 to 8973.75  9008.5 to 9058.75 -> 1.03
